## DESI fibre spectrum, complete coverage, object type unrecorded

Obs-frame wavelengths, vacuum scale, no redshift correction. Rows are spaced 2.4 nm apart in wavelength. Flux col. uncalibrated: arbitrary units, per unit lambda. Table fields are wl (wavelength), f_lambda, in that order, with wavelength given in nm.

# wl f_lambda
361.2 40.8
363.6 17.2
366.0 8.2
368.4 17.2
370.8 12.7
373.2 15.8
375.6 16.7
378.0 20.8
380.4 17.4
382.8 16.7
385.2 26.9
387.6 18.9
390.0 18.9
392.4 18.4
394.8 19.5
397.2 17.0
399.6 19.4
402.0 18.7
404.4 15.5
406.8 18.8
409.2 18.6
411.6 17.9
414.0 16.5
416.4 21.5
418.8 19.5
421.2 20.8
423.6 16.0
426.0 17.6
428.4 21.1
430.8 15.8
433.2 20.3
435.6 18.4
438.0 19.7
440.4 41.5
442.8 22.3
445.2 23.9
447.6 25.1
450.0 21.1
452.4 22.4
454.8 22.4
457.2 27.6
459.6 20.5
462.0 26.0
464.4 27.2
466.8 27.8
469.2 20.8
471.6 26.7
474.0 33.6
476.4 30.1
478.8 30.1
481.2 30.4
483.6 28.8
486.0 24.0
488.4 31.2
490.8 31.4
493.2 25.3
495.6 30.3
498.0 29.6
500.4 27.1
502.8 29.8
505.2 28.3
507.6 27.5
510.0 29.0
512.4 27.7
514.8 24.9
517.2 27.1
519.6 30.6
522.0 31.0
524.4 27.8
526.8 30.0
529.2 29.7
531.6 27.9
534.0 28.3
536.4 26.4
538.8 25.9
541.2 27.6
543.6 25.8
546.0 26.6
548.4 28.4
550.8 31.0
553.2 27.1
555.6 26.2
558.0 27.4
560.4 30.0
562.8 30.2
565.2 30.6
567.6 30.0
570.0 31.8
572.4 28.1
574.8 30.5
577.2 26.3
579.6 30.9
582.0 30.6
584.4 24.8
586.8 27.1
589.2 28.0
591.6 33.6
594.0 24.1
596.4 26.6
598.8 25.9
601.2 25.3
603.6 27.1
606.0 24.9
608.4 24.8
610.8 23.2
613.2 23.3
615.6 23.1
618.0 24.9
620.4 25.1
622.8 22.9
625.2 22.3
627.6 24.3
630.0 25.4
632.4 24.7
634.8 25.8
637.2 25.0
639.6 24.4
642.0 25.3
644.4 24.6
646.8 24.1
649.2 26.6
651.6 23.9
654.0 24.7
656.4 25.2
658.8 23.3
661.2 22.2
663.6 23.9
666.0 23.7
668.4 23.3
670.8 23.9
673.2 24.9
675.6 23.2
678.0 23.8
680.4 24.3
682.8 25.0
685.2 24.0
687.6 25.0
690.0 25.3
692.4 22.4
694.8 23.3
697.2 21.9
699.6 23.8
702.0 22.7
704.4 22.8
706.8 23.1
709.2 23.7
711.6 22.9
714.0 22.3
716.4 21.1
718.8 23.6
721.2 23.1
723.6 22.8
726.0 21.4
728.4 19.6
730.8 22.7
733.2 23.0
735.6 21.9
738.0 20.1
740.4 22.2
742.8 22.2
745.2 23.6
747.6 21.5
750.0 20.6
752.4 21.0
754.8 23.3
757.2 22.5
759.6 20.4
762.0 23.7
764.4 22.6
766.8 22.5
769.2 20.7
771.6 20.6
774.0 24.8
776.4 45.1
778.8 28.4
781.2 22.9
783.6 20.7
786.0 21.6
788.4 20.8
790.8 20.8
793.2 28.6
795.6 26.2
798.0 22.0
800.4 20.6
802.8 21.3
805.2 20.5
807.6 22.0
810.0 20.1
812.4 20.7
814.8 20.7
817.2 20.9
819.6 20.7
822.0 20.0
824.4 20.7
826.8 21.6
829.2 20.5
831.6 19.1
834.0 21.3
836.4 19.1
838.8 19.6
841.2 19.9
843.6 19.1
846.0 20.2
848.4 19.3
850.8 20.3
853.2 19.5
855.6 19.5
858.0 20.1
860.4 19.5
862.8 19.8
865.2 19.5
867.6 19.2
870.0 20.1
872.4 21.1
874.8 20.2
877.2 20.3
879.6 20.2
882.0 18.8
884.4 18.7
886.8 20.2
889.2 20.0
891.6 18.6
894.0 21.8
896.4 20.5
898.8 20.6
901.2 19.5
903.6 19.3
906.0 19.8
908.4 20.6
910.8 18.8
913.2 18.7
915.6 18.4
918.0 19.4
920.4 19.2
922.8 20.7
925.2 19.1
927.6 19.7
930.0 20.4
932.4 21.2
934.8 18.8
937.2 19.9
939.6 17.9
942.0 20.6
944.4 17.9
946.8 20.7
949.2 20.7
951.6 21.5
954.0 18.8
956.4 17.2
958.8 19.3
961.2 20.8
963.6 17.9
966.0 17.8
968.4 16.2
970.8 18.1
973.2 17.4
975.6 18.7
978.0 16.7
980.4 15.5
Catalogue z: 0.182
